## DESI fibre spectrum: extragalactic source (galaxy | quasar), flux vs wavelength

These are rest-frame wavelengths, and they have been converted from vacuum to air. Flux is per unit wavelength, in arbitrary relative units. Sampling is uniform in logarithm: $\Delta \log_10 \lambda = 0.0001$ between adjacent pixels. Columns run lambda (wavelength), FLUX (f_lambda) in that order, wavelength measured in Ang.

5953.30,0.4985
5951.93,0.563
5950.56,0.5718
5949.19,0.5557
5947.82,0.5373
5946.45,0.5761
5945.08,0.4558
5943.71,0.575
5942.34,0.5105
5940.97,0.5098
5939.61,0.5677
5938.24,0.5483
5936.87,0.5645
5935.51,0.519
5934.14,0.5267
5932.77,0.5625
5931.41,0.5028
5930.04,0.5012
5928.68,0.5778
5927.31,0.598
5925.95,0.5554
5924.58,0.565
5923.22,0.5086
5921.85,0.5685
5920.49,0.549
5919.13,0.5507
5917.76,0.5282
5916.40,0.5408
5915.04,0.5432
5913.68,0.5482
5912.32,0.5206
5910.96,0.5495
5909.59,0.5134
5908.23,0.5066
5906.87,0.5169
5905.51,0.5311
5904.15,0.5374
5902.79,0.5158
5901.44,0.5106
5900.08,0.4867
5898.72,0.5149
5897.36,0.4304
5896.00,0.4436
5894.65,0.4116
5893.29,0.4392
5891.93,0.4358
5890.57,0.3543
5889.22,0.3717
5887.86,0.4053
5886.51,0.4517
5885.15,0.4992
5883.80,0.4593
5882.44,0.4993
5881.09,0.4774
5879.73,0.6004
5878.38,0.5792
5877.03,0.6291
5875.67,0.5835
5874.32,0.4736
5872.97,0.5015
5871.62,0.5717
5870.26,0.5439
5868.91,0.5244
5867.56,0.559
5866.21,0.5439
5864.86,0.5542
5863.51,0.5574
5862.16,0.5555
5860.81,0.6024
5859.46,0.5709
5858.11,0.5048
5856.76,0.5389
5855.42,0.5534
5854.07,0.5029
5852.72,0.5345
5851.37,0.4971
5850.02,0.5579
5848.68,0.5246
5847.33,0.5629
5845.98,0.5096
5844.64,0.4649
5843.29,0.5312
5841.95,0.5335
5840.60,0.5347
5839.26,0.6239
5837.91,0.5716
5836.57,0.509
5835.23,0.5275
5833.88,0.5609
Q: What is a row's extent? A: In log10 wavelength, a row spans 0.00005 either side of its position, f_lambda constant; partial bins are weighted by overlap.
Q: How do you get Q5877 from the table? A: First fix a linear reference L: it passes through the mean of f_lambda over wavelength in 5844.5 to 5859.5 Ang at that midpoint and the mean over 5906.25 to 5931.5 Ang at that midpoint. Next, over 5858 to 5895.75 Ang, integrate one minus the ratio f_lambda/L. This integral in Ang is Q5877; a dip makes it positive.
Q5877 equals 1.7 Ang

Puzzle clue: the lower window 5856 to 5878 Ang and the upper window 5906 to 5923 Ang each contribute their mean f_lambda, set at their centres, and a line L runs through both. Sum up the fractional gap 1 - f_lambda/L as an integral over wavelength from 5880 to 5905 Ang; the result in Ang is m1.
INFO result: 3.77 Ang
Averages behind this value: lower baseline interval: 0.551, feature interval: 0.461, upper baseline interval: 0.535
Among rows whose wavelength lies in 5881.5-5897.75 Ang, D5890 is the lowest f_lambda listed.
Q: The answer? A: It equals 0.3543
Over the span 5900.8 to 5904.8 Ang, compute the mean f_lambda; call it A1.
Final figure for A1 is 0.522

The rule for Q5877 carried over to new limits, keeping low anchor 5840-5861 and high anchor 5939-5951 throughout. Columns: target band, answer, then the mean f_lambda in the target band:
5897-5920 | 0.6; 0.522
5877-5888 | 0.5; 0.51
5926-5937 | -0.1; 0.544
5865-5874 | -0.1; 0.539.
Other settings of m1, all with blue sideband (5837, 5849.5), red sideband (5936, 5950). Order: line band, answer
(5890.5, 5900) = 1.73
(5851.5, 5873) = -0.22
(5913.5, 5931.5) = -0.23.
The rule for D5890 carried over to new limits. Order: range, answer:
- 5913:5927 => 0.5086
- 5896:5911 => 0.4304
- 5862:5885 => 0.4593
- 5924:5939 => 0.5012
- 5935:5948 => 0.4558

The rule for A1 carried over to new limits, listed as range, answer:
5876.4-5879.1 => 0.605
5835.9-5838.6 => 0.541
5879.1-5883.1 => 0.525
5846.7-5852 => 0.536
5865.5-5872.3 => 0.548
